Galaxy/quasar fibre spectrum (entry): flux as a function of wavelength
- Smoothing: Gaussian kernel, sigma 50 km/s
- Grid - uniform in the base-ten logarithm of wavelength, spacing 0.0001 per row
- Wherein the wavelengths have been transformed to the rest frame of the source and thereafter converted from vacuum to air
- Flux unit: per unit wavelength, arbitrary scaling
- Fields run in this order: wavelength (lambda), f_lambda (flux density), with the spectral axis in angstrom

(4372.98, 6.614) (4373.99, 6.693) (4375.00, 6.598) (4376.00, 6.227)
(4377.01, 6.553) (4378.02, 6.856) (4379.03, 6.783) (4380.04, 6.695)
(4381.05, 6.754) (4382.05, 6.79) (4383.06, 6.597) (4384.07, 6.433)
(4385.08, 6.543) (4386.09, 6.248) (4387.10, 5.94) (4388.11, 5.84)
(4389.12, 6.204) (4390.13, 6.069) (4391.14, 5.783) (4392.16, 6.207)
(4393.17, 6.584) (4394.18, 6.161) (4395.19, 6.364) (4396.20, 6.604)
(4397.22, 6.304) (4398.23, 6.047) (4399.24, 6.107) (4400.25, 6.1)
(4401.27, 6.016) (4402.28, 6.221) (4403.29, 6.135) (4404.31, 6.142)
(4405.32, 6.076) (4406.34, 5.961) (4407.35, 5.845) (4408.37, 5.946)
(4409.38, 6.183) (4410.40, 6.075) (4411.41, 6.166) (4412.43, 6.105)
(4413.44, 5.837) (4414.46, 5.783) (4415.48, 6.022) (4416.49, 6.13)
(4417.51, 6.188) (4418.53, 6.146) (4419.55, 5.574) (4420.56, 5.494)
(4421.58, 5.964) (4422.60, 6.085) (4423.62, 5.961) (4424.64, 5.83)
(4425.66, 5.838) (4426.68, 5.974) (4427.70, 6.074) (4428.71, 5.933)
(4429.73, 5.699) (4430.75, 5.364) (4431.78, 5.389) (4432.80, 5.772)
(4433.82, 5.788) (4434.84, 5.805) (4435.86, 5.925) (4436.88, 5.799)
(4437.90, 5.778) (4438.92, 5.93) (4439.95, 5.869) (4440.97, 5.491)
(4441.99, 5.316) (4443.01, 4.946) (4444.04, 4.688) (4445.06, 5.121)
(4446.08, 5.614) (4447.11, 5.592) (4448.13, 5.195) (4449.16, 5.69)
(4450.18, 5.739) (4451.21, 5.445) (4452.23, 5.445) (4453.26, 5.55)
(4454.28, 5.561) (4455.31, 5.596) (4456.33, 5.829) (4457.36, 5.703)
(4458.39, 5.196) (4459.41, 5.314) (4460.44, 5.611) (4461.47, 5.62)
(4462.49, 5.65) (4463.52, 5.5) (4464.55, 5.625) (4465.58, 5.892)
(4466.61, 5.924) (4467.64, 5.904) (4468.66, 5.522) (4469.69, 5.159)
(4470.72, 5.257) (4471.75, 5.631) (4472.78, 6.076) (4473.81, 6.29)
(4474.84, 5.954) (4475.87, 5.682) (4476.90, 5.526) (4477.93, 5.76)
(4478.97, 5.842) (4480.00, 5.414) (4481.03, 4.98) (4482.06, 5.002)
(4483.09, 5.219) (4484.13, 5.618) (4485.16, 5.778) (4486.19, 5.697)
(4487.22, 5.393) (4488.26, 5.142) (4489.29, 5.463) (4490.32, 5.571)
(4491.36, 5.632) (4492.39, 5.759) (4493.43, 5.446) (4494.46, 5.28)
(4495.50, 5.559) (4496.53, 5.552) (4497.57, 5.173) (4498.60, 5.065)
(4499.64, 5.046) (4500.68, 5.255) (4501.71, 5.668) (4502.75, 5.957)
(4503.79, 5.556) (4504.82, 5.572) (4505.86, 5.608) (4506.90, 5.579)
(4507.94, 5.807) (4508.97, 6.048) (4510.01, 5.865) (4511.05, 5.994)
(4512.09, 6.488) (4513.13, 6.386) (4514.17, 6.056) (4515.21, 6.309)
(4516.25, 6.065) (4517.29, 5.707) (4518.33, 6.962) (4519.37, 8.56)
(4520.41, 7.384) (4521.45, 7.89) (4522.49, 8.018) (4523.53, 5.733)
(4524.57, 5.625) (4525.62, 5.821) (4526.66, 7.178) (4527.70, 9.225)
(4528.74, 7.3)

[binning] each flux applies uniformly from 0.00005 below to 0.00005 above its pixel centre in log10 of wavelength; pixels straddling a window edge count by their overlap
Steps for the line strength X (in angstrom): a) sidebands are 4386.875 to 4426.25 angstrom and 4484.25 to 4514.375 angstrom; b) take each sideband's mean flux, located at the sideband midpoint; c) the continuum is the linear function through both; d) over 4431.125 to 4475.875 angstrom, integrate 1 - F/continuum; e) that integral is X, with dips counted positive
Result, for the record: 1.8 angstrom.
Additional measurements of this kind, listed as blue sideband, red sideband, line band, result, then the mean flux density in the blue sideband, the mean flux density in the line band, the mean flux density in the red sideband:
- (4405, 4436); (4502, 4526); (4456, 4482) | 2.06 angstrom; 5.9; 5.62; 6.3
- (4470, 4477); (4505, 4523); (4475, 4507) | 3.14 angstrom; 5.77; 5.48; 6.49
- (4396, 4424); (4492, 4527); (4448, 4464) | 1.31 angstrom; 6.04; 5.55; 6.05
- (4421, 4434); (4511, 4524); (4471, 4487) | 1.86 angstrom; 5.82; 5.62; 6.77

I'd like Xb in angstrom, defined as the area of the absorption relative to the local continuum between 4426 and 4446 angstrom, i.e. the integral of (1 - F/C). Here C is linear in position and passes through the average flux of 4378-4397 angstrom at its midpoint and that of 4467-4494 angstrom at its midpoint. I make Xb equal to 1.1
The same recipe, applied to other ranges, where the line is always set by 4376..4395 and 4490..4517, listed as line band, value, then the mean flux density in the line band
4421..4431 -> 0.4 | 5.88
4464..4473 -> 0.4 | 5.65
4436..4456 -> 1.8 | 5.51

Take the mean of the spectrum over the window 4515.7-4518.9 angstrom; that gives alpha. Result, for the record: 6.28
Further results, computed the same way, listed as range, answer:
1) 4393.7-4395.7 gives 6.28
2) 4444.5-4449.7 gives 5.44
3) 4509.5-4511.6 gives 5.93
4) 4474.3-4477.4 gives 5.73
